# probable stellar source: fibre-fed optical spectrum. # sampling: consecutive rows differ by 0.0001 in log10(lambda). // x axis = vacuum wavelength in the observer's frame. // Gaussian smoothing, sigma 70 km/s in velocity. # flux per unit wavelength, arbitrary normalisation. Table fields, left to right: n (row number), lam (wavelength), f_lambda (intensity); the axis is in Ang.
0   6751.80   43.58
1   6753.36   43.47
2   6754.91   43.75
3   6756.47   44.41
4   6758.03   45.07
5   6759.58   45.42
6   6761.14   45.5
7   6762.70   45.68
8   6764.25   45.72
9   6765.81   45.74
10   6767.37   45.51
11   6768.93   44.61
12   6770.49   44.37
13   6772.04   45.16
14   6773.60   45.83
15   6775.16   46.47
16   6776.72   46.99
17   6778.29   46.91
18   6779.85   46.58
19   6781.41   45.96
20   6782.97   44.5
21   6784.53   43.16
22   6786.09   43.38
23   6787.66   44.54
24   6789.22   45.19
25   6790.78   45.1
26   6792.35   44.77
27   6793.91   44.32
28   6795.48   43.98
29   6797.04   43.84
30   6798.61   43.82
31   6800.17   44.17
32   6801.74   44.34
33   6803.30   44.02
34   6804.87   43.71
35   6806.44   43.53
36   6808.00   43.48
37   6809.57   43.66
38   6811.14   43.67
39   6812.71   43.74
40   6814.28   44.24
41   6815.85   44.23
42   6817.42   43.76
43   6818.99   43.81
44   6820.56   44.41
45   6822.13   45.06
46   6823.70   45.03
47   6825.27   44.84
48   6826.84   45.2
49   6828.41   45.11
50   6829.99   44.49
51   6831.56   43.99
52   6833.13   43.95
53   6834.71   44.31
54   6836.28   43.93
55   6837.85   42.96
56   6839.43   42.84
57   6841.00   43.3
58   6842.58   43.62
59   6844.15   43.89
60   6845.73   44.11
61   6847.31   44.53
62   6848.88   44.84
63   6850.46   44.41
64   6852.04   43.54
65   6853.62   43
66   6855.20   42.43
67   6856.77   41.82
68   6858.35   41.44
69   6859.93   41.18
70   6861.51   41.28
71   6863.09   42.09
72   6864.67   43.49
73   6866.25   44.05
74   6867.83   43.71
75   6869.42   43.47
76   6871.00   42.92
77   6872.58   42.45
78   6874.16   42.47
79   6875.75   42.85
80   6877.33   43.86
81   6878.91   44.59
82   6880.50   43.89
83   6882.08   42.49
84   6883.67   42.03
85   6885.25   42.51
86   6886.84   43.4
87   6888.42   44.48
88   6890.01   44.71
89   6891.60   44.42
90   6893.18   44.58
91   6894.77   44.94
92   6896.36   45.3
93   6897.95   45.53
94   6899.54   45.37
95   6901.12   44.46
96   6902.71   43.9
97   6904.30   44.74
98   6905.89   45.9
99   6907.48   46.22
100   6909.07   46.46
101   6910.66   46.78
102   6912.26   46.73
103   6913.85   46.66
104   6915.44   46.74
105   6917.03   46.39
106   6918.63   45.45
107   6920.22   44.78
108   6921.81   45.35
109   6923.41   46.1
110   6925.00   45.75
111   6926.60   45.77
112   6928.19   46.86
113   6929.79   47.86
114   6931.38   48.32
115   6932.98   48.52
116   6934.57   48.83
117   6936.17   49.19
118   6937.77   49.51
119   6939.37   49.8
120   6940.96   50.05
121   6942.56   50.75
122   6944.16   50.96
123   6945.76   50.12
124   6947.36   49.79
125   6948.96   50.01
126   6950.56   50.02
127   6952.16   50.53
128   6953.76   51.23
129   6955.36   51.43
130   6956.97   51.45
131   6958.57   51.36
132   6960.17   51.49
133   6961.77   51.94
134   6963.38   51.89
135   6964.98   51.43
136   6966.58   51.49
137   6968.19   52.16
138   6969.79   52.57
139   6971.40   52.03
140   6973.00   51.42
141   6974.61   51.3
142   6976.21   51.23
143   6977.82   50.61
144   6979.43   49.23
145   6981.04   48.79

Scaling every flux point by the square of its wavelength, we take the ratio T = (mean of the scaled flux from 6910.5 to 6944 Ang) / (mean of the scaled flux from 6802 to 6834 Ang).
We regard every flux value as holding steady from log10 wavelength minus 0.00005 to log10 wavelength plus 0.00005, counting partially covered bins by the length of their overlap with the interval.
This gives 1.11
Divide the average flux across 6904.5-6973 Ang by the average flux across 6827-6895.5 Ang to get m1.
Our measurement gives 1.1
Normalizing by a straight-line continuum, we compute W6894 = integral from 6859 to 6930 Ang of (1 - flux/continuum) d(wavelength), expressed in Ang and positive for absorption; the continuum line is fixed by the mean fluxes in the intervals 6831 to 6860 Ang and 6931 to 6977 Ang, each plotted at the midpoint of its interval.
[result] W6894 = 3.4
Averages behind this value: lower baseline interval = 43.4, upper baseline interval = 50.7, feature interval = 44.5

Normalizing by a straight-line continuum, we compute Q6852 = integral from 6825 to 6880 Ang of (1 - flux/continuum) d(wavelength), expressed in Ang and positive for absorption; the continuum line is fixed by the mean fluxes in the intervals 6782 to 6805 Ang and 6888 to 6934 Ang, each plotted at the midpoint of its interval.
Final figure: 1.9 Ang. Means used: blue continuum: 44.2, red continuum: 45.9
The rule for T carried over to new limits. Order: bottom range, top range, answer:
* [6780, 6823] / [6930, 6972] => 1.20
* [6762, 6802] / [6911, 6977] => 1.15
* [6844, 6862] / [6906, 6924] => 1.09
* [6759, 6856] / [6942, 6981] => 1.20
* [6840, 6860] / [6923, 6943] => 1.14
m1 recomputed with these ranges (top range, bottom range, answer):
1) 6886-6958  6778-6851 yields 1.07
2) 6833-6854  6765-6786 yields 0.96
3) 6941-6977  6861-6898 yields 1.18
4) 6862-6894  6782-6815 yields 0.98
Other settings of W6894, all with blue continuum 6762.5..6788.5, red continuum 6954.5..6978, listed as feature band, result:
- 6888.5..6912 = 2.0 Ang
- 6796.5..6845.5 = 2.9 Ang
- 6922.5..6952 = 1.1 Ang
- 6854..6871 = 2.0 Ang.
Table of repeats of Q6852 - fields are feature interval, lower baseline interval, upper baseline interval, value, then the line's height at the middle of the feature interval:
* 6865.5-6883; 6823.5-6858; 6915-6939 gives 0.7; 45.1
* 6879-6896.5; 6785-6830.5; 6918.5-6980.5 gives 1.3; 47.4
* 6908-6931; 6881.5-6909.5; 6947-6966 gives 0.4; 47.1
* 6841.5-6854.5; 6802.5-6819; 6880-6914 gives 0.1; 44.2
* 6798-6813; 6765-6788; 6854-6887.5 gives 0.2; 44.5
